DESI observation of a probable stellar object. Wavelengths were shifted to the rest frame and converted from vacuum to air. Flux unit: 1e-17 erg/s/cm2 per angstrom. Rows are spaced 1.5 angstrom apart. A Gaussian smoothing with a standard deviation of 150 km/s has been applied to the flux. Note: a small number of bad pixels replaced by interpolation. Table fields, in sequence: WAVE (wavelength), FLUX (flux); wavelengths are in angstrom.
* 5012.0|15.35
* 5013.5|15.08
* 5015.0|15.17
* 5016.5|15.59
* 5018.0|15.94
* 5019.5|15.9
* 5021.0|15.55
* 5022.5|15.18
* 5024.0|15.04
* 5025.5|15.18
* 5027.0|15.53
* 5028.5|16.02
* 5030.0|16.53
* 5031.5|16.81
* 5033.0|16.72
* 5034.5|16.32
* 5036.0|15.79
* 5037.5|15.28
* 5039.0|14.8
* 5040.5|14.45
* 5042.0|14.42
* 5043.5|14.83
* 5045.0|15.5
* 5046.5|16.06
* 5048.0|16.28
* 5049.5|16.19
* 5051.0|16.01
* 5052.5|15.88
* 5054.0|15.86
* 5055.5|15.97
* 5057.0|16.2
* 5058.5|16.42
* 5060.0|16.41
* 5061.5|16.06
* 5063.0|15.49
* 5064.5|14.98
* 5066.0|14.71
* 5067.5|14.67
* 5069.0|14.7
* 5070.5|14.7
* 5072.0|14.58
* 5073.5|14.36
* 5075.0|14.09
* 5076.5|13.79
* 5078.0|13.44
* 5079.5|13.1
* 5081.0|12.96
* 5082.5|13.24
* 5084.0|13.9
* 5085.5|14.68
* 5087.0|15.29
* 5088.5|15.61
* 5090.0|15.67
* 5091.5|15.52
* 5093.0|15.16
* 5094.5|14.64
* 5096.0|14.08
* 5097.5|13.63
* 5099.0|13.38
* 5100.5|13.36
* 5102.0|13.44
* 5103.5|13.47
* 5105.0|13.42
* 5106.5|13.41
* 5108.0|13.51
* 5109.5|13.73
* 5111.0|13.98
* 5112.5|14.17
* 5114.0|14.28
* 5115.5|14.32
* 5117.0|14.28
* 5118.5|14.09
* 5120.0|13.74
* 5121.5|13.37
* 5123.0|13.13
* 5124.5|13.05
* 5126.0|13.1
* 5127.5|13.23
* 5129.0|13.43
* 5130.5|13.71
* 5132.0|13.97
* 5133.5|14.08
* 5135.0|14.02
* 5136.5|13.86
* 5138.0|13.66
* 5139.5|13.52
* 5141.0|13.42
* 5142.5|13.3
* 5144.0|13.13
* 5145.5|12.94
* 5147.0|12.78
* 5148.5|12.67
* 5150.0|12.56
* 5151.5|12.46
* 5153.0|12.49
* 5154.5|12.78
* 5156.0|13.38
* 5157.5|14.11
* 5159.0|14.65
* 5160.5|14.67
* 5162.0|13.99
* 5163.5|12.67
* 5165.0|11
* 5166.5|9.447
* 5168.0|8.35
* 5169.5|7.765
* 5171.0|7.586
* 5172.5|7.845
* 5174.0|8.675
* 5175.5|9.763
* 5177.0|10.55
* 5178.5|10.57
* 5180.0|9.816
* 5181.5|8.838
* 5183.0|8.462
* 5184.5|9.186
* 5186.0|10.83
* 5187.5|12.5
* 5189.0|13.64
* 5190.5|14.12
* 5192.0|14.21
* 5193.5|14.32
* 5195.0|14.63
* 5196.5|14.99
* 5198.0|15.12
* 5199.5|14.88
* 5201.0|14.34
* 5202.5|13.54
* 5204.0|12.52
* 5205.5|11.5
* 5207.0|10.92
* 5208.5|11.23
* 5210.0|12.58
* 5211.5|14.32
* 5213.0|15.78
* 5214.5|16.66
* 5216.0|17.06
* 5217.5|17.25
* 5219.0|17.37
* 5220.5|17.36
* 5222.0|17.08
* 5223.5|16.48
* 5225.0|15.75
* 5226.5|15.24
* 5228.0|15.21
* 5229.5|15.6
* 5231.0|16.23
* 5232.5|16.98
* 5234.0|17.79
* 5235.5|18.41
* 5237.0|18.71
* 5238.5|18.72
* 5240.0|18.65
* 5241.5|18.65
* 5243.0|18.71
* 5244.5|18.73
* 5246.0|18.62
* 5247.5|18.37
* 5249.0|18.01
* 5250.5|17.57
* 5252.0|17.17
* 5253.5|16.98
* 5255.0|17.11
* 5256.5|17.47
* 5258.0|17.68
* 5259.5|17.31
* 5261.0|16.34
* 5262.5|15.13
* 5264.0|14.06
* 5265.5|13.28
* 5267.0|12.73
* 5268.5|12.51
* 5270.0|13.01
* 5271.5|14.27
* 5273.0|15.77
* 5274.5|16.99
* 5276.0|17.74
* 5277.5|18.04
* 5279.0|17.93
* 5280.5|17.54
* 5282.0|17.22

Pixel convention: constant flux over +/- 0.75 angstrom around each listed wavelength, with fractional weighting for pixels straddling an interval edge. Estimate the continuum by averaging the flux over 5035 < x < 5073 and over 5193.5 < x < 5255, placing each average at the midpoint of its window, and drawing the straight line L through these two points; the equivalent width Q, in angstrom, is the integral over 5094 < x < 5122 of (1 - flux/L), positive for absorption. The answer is 3.3 angstrom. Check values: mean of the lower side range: 15.4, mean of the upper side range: 16.1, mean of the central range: 13.8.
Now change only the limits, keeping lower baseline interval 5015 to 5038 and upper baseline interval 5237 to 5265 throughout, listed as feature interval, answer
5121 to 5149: 5.4 angstrom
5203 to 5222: 2.9 angstrom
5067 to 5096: 3.2 angstrom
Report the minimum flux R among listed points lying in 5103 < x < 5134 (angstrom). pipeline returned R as 13.05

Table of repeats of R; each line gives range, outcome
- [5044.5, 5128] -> 12.96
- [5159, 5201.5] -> 7.586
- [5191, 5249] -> 10.92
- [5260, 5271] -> 12.51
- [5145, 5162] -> 12.46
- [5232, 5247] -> 16.98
